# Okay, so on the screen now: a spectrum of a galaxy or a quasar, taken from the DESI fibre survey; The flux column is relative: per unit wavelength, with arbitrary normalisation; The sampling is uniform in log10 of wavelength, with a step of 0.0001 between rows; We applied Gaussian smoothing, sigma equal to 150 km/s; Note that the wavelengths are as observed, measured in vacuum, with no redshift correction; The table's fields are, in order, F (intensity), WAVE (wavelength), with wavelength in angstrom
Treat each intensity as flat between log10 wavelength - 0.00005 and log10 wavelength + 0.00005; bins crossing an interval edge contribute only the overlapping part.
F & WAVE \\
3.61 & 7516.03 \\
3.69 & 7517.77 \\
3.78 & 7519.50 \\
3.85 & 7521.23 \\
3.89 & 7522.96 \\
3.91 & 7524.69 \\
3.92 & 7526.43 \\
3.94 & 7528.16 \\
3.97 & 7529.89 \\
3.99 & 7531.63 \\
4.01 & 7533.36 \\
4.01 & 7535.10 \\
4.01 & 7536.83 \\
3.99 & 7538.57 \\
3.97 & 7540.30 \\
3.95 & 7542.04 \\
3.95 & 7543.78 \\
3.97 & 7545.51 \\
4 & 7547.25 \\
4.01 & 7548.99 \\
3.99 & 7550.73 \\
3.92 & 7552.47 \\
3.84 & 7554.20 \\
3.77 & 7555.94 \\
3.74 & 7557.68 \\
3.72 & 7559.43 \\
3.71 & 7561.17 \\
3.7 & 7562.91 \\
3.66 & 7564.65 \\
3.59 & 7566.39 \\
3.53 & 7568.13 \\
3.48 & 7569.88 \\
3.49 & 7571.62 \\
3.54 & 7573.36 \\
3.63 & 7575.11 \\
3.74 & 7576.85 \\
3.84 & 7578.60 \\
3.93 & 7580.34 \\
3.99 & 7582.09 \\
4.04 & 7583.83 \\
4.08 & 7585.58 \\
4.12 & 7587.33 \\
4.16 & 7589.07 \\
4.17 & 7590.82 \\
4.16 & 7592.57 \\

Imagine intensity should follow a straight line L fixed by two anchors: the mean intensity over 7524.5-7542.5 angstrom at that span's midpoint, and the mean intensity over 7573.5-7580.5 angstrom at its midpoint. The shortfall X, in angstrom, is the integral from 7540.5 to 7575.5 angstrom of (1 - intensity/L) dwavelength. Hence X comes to 0.73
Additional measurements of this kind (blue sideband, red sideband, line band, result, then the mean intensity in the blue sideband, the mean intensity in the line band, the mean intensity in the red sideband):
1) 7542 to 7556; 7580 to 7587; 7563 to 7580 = 1.57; 3.94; 3.63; 4.02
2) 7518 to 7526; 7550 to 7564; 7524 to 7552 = -1.10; 3.85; 3.97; 3.8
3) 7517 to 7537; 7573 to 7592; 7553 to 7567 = 0.74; 3.91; 3.72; 3.94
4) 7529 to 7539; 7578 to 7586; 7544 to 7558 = 0.27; 4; 3.92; 3.98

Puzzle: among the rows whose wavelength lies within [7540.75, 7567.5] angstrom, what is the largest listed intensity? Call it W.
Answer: 4.01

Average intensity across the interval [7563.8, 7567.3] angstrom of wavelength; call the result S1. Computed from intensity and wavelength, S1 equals 3.63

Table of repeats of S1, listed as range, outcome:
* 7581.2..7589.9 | 4.08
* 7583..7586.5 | 4.05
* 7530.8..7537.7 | 4.01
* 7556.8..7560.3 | 3.72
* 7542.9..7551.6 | 3.98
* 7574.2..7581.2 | 3.78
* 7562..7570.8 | 3.59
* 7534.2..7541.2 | 3.99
